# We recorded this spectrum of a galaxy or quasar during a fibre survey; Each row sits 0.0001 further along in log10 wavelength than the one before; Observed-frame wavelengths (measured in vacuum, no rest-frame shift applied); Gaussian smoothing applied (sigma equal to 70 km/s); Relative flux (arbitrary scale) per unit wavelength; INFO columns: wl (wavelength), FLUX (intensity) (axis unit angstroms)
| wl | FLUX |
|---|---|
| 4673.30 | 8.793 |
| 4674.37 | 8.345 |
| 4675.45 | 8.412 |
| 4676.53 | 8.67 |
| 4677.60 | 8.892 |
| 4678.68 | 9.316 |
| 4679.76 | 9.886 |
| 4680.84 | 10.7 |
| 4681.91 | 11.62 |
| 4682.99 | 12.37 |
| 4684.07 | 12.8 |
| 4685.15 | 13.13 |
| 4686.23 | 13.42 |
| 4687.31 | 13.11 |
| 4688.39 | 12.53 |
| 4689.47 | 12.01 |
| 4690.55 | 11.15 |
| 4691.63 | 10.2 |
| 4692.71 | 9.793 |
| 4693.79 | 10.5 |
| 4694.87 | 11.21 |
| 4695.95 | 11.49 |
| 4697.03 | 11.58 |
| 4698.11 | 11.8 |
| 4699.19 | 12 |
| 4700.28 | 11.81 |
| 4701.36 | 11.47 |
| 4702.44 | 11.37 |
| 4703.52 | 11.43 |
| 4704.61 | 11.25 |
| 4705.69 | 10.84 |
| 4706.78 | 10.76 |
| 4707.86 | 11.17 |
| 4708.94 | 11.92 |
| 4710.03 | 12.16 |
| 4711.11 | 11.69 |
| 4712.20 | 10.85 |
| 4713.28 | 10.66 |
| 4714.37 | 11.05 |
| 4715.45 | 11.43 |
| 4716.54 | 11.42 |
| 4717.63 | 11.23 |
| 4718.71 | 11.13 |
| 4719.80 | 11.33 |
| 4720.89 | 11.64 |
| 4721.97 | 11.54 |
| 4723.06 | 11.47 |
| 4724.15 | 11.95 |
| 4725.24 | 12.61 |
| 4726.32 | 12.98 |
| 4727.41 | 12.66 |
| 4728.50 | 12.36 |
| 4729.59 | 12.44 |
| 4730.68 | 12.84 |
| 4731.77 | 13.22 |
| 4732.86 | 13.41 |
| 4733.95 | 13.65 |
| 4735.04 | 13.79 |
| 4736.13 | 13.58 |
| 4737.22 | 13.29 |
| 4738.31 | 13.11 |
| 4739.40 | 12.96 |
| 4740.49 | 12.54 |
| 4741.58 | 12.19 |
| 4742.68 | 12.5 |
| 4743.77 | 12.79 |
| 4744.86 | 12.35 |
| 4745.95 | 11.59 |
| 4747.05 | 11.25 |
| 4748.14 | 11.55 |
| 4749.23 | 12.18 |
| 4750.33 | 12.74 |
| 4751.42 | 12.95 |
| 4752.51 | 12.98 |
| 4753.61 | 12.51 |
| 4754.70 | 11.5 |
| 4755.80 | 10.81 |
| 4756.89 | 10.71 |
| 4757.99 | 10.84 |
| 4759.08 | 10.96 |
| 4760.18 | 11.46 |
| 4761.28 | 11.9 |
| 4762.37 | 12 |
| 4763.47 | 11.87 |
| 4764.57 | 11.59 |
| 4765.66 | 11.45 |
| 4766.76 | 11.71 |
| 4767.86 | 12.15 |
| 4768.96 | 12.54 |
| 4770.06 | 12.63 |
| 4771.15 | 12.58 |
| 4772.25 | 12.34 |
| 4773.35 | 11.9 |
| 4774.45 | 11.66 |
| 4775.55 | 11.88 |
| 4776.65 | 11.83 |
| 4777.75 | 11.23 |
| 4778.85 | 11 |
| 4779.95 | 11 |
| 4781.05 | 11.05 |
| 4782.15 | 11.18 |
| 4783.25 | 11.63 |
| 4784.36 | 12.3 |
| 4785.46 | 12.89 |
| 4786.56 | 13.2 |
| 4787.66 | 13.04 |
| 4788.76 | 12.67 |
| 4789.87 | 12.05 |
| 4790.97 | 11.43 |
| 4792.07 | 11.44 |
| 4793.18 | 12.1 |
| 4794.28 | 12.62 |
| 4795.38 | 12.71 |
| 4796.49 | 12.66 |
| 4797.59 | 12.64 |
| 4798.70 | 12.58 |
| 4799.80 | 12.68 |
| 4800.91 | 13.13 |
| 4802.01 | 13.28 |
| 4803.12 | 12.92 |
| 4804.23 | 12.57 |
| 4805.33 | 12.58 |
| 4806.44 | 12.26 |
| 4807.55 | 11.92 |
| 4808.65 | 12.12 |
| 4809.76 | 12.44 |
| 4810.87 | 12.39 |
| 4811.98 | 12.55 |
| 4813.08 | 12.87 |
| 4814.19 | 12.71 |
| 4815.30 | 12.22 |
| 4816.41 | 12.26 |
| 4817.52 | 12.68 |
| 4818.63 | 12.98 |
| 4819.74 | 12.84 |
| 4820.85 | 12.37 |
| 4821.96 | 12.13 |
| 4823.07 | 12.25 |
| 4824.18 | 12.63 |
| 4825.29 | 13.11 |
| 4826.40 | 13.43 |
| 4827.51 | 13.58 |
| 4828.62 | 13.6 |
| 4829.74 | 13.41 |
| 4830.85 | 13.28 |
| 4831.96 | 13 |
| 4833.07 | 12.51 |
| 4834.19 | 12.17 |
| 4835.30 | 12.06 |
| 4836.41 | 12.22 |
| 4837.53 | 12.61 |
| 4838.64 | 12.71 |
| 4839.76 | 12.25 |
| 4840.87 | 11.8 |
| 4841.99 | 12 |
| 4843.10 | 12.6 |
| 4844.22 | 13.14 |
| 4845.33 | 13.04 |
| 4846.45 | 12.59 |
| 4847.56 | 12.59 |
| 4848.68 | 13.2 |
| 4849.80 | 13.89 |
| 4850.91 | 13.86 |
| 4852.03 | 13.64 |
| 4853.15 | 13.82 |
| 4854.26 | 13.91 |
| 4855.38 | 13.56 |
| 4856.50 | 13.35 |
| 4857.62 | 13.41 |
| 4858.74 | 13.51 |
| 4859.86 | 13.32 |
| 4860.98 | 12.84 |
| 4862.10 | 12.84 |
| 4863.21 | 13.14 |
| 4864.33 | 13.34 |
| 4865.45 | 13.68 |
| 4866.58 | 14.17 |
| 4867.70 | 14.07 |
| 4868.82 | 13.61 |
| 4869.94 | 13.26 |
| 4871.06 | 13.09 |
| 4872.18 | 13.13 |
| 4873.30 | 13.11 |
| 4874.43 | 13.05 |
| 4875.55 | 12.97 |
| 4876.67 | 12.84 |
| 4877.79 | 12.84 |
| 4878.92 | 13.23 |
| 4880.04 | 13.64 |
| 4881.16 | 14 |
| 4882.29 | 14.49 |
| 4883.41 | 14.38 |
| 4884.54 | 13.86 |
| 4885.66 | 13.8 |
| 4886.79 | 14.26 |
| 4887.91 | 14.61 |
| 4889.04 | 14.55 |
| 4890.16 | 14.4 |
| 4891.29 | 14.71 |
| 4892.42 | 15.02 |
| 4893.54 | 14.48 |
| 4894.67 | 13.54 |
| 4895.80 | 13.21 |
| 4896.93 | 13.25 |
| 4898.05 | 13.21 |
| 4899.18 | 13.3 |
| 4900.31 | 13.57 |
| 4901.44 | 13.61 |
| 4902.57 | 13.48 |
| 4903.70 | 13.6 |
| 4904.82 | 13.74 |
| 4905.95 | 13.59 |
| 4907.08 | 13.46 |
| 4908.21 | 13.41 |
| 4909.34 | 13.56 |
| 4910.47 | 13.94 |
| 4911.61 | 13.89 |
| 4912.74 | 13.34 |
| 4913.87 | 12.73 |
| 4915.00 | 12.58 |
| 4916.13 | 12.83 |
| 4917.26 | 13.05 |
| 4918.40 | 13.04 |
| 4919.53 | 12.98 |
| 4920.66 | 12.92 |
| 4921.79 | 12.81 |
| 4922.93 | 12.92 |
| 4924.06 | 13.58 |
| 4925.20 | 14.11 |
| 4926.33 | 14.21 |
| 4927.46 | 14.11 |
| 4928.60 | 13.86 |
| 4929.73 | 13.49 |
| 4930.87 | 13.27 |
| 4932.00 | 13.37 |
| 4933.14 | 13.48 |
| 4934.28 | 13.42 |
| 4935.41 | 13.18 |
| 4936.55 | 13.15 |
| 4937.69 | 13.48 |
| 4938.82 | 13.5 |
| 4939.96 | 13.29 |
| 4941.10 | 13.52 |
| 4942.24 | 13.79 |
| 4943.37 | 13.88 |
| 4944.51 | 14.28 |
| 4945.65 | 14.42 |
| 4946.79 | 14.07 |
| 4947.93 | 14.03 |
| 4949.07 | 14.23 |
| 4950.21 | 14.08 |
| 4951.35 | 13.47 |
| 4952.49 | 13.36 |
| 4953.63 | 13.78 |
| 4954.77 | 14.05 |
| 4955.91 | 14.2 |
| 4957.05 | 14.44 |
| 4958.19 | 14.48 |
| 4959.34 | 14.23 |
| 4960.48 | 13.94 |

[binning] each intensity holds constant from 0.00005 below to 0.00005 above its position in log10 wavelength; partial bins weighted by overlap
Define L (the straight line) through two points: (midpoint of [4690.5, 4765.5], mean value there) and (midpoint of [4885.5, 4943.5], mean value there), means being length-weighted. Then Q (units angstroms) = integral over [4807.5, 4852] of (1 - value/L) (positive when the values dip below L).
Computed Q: 0.3 angstroms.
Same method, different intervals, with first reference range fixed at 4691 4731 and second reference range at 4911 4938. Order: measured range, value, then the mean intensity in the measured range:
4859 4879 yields -0.6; 13.3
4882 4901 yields -1.4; 14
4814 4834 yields -0.6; 12.8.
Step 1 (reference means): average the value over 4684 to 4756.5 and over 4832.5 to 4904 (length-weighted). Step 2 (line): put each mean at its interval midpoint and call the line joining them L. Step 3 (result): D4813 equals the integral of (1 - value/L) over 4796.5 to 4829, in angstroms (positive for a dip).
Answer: 0.5 angstroms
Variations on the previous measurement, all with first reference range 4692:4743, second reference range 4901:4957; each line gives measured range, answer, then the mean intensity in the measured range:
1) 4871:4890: -0.7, 13.7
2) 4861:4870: -0.3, 13.5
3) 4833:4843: 0.5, 12.3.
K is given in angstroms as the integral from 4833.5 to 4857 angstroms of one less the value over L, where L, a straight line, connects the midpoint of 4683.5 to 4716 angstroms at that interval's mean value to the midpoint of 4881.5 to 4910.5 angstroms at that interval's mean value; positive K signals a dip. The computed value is 0.68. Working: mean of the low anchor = 11.6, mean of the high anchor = 13.9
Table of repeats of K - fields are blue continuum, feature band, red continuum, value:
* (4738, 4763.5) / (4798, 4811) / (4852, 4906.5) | 0.11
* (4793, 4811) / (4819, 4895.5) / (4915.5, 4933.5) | -2.12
